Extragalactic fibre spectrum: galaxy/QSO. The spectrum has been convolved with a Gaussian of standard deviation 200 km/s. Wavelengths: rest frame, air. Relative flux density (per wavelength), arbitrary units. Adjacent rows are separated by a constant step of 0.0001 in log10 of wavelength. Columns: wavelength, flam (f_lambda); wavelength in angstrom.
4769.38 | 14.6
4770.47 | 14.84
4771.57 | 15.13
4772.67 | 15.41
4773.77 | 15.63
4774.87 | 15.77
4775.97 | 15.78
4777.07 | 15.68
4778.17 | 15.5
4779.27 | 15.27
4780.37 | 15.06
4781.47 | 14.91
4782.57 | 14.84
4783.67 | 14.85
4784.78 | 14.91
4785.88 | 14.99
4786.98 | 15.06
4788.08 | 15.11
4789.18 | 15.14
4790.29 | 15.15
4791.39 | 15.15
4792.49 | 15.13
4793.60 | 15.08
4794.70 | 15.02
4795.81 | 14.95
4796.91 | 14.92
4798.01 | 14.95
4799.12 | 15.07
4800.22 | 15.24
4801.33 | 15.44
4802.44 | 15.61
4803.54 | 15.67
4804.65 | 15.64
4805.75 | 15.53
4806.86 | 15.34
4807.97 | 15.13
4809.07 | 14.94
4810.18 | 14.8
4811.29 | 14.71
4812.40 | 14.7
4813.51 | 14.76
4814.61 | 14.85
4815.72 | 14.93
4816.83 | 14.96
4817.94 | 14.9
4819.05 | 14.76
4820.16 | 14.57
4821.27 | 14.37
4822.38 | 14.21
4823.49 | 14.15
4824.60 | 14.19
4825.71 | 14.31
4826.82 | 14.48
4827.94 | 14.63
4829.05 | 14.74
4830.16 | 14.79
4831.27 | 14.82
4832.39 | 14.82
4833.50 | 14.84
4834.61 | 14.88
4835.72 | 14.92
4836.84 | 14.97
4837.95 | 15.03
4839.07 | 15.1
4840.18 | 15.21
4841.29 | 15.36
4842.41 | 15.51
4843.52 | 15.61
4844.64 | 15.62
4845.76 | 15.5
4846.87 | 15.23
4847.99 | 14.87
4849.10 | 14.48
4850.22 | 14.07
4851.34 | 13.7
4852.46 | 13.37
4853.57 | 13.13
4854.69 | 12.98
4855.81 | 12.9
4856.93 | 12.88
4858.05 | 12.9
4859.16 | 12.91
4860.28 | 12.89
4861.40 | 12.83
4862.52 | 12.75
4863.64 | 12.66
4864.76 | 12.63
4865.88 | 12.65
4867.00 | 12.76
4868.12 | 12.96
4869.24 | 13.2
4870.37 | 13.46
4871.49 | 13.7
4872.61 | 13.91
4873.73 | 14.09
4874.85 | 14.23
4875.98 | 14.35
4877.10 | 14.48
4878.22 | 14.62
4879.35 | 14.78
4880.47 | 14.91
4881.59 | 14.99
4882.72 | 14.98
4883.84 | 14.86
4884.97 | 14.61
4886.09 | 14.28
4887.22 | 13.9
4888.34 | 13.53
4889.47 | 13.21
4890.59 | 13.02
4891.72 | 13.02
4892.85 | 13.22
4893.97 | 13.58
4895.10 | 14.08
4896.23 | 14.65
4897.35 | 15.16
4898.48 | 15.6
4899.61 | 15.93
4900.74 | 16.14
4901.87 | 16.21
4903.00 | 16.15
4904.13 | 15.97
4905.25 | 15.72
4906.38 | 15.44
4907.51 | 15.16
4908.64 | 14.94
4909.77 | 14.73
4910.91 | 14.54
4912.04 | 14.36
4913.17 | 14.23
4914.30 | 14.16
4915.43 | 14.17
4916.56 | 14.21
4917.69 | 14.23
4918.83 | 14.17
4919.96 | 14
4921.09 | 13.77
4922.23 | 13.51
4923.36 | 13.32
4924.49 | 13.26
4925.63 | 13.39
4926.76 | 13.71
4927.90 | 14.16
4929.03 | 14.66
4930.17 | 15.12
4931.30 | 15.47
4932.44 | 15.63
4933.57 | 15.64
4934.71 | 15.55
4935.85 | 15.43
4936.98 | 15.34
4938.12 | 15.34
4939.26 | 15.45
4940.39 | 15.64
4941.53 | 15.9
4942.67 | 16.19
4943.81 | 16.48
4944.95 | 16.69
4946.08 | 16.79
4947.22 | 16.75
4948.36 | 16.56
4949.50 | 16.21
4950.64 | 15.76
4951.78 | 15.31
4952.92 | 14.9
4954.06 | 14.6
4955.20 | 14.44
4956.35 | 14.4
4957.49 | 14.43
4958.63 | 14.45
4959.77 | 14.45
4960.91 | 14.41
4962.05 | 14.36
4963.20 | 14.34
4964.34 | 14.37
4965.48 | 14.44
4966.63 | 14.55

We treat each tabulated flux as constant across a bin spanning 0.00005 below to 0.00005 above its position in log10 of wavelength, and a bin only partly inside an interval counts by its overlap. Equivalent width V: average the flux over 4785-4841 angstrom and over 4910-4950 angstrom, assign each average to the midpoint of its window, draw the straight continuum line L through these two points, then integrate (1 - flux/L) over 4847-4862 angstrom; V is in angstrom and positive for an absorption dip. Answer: 1.5 angstrom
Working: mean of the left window 14.9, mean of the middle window 13.4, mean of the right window 15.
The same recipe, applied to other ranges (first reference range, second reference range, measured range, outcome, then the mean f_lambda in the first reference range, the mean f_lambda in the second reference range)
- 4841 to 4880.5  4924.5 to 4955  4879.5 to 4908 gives -0.4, 13.8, 15.4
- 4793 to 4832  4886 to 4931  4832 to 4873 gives 2.0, 14.9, 14.4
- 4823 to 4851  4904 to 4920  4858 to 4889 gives 2.1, 14.9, 14.7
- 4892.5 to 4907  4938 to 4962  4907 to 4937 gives 1.7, 15.3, 15.5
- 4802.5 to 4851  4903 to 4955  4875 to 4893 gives 0.9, 14.9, 15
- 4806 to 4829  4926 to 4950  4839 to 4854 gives 0.1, 14.7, 15.6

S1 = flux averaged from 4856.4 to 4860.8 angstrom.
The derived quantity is 12.9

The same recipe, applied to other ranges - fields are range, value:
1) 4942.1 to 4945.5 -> 16.4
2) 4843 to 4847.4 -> 15.5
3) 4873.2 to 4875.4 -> 14.2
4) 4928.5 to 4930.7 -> 14.9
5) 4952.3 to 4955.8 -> 14.6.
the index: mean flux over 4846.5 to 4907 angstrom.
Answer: 14.1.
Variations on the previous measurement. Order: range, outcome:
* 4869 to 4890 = 14.2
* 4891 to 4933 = 14.6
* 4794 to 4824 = 15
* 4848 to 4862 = 13.3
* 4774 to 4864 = 14.7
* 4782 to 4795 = 15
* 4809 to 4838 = 14.7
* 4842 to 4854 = 14.7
